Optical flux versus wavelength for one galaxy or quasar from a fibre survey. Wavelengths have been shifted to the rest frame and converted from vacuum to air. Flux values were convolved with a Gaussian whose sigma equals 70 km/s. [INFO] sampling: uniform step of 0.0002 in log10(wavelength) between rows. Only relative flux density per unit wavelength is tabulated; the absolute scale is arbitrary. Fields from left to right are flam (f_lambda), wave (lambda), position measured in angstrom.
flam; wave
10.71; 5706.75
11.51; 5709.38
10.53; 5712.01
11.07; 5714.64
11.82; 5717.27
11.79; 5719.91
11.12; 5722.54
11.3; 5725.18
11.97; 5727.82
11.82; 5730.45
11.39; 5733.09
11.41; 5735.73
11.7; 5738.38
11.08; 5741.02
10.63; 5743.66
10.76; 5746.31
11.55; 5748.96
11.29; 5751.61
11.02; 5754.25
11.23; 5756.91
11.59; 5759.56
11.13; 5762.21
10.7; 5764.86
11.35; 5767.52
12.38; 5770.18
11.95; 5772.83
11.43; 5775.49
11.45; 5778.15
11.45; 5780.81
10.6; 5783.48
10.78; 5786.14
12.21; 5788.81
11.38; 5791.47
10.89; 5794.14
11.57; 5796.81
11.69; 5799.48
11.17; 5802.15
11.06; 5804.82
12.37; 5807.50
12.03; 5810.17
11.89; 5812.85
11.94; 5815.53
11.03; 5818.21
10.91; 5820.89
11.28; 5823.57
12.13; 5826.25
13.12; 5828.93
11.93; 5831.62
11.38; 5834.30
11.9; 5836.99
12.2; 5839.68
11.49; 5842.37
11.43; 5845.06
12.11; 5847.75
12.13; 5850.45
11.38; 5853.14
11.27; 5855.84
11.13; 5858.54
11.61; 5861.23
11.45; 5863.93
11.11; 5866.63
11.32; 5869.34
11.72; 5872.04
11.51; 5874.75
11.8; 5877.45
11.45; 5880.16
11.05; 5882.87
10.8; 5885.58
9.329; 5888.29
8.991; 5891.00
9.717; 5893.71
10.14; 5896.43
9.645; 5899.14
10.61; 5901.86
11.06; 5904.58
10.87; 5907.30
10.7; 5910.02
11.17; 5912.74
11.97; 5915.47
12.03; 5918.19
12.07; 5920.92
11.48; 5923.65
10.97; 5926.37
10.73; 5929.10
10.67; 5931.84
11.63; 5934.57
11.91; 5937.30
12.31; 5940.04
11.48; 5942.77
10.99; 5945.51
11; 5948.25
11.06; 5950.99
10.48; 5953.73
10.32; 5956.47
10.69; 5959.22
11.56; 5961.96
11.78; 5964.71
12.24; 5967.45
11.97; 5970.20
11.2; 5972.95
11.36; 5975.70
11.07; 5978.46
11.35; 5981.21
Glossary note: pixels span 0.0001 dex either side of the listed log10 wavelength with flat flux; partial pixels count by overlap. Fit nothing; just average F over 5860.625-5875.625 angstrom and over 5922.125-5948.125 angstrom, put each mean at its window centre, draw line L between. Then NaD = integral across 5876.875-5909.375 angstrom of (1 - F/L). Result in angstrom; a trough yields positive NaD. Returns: 2.8 angstrom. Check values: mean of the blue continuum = 11.4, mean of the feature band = 10.4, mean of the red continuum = 11.3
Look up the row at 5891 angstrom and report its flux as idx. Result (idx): 8.991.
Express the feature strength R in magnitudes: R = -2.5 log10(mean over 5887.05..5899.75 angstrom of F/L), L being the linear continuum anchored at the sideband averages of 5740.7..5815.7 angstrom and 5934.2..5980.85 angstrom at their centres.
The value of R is 0.19 mag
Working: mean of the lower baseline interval 11.4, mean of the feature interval 9.57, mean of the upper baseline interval 11.4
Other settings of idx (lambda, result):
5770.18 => 12.38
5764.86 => 10.7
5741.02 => 11.08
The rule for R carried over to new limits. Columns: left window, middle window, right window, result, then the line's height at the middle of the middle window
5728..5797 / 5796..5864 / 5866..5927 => -0.05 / 11.1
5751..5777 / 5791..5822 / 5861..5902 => -0.03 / 11.2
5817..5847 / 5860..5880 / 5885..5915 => -0.05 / 10.9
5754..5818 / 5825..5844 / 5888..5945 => -0.07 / 11.3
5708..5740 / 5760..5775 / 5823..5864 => 0.01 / 11.6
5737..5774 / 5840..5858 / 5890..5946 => -0.05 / 11.1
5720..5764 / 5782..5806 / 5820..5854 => 0.03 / 11.6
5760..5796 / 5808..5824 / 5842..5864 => -0.01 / 11.5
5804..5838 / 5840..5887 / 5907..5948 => 0.01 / 11.6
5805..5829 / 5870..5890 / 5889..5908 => -0.06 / 10.5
